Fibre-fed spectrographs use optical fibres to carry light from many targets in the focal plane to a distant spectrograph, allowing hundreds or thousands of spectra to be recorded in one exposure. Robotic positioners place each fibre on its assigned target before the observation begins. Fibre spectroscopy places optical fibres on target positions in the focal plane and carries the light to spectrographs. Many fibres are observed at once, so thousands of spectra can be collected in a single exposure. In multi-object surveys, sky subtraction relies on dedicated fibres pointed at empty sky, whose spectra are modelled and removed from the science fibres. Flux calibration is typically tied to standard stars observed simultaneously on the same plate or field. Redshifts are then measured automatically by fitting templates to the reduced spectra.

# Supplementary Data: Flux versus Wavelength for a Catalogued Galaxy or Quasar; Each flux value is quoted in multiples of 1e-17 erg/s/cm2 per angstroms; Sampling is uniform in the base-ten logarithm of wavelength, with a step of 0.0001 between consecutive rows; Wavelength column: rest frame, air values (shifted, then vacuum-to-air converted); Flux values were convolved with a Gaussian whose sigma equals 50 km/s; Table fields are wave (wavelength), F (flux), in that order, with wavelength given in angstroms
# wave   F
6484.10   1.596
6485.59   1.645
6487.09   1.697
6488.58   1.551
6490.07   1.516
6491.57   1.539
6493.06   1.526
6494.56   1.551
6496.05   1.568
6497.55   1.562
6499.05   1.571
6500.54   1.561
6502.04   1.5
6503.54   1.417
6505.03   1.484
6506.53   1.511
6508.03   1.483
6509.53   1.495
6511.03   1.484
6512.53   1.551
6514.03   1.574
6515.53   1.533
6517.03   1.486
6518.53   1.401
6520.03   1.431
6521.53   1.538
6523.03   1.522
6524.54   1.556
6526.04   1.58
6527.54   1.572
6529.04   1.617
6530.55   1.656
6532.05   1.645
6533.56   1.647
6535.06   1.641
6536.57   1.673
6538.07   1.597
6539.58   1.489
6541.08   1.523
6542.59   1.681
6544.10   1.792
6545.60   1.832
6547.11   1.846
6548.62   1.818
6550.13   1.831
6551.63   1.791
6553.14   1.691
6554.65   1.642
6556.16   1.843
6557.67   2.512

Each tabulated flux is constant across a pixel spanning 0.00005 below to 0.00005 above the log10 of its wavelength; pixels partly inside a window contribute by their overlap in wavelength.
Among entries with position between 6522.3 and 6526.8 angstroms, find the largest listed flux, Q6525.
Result 1.58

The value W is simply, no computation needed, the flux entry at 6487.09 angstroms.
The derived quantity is 1.697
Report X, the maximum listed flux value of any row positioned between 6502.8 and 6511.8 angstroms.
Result 1.511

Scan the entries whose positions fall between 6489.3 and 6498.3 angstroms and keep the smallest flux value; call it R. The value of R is 1.516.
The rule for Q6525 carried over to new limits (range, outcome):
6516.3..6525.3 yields 1.556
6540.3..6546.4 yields 1.832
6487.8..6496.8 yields 1.568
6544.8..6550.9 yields 1.846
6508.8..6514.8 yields 1.574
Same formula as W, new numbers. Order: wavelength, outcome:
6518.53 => 1.401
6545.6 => 1.832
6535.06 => 1.641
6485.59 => 1.645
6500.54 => 1.561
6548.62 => 1.818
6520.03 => 1.431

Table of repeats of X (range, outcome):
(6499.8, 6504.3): 1.561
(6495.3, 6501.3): 1.571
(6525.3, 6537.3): 1.673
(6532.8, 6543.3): 1.681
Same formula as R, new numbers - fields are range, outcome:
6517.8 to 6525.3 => 1.401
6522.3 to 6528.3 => 1.522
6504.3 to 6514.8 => 1.483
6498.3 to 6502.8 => 1.5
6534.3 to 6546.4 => 1.489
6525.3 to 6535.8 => 1.572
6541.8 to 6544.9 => 1.681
